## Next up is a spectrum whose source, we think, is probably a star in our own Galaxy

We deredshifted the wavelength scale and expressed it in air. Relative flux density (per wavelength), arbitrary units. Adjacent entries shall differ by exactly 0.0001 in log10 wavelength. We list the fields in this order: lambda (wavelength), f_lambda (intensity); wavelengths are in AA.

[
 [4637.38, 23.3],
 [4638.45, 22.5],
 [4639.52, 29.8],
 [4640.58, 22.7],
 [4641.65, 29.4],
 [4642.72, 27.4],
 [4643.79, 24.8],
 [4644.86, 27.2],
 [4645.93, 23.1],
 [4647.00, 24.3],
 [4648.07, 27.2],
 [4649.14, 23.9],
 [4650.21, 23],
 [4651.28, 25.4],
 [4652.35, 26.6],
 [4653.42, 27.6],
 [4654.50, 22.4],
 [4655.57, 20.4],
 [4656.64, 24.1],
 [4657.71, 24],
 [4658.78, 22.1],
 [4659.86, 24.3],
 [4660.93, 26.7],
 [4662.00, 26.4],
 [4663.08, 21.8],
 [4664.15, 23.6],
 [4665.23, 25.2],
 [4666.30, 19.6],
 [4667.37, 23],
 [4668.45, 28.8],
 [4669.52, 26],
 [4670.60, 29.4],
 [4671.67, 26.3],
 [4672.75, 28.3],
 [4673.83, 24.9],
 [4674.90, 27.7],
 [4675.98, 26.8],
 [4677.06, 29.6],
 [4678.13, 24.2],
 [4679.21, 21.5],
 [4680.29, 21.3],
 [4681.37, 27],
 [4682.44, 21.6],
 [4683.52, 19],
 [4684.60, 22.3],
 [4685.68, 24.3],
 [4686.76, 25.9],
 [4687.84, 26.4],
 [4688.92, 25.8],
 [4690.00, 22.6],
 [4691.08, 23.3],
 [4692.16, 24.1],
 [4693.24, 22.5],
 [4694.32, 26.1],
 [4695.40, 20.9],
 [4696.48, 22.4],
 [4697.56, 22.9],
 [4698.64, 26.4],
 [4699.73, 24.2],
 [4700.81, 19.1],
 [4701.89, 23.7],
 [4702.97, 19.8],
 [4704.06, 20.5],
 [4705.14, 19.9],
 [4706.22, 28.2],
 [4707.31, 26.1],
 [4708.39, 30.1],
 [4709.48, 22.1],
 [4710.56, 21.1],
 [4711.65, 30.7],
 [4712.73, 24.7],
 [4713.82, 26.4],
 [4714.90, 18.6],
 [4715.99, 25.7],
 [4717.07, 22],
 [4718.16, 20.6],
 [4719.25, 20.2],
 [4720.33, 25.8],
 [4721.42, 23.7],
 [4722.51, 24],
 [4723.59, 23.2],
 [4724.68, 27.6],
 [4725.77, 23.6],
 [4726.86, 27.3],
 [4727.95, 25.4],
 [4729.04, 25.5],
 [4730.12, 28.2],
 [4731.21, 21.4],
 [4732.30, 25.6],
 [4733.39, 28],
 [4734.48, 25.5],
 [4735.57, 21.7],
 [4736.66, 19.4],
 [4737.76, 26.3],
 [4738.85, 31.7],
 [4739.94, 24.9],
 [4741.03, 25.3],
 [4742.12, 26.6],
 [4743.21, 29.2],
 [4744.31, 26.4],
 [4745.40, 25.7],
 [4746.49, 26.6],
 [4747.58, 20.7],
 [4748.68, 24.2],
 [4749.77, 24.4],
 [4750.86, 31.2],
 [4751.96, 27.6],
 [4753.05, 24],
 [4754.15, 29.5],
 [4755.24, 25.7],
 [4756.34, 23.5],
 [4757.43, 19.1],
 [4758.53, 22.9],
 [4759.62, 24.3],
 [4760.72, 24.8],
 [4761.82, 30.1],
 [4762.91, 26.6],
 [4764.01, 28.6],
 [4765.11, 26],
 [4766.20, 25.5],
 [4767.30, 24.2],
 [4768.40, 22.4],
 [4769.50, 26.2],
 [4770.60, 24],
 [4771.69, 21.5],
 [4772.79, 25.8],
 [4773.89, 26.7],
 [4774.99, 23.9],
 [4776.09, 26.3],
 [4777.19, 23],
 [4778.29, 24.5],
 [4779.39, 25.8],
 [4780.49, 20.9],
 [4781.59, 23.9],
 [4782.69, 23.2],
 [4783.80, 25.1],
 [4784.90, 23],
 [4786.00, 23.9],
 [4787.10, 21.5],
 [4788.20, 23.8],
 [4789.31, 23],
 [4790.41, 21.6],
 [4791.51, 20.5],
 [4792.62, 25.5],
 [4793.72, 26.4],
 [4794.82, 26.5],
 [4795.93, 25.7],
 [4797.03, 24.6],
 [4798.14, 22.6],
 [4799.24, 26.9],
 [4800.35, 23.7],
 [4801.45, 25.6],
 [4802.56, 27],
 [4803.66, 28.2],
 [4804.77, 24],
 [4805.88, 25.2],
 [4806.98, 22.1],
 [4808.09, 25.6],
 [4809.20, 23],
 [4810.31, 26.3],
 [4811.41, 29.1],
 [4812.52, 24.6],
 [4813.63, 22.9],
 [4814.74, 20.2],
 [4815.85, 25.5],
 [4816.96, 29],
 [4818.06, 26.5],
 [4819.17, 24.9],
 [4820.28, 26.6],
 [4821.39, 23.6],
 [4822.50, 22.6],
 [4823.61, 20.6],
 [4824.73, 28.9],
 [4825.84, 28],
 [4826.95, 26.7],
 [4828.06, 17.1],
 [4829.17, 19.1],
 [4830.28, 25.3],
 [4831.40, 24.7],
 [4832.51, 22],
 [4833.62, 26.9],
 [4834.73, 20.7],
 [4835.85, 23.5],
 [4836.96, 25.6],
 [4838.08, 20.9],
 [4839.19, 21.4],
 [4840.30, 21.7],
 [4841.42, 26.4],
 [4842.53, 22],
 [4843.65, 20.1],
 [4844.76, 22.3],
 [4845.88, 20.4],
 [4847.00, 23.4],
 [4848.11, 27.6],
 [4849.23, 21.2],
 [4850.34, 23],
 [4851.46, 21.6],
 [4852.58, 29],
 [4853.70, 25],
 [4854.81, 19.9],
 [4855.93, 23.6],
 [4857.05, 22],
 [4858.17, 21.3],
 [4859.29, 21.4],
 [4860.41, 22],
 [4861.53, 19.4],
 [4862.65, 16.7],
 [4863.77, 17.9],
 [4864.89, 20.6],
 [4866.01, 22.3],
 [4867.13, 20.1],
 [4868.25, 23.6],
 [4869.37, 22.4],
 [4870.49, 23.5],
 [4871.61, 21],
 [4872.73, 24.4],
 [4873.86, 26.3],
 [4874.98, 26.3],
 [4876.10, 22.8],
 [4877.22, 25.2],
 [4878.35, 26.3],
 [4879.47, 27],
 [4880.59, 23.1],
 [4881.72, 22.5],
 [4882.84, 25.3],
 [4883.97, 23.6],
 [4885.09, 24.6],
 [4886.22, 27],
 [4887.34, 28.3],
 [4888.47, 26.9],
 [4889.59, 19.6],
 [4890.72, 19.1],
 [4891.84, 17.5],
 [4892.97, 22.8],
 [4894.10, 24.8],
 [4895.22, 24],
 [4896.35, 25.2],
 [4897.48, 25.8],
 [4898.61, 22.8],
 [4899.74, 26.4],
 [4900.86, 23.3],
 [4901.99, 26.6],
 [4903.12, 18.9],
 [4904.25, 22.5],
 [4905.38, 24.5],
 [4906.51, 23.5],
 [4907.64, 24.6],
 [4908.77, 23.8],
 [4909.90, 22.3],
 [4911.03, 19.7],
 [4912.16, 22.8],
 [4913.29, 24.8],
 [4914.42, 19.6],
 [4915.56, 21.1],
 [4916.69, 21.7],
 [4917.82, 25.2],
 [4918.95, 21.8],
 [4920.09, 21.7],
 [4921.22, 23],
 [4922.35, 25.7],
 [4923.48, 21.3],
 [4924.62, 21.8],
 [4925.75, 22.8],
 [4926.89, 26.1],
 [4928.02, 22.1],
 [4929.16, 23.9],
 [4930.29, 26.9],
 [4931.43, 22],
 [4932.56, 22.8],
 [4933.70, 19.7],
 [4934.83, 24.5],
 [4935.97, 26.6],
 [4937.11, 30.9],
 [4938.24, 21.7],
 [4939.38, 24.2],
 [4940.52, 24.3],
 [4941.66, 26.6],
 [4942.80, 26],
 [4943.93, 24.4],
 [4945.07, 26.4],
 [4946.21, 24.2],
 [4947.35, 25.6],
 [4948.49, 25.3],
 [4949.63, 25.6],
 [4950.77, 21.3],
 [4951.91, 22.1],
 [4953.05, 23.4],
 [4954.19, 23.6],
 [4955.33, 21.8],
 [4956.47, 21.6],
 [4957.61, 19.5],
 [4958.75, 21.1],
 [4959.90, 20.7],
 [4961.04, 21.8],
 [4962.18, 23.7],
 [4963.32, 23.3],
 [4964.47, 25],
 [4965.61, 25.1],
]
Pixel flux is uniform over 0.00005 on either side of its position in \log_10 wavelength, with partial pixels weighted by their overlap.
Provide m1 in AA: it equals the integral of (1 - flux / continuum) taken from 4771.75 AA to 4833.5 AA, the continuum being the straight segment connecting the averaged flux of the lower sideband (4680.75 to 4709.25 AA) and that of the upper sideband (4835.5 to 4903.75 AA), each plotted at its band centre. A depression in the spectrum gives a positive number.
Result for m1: -2.9 AA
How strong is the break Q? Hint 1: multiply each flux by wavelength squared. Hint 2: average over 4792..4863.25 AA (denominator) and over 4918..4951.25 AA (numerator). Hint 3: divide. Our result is 1.1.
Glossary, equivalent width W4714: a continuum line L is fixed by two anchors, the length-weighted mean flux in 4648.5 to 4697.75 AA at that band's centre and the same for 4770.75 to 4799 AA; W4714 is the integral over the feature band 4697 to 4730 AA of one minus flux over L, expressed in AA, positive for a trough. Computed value 0.3 AA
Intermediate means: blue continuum 24.4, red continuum 24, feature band 24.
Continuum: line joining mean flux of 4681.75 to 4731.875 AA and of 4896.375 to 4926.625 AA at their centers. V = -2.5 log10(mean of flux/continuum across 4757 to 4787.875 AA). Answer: -0.04 mag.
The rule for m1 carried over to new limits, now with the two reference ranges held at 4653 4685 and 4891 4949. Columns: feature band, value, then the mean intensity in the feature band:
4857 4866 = 1.4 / 20.2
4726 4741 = -0.7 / 25.4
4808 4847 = 0.2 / 23.8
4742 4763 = -1.2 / 25.6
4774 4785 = 0.0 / 24.1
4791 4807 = -0.7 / 25.1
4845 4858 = 0.3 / 23.2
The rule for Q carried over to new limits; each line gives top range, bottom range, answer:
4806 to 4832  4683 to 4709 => 1.09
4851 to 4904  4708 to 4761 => 0.99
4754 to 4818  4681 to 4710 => 1.09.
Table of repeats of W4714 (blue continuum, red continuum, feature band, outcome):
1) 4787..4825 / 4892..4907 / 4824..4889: 2.4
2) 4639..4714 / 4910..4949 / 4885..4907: 0.1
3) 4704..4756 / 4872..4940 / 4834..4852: 1.1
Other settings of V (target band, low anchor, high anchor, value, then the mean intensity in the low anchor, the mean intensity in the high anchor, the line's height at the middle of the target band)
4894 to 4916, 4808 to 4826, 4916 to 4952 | 0.04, 25.1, 24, 24.3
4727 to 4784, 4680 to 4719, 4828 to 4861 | -0.09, 23.6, 22.8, 23.3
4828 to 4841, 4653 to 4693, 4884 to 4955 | 0.06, 24.5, 23.7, 24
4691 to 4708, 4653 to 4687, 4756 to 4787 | 0.06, 24.5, 24.5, 24.5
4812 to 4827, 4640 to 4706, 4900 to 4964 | -0.05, 24.3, 23.4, 23.8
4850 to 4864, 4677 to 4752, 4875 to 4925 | 0.09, 24.4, 23.5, 23.7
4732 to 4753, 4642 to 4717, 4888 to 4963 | -0.07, 24.4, 23.3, 24.1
